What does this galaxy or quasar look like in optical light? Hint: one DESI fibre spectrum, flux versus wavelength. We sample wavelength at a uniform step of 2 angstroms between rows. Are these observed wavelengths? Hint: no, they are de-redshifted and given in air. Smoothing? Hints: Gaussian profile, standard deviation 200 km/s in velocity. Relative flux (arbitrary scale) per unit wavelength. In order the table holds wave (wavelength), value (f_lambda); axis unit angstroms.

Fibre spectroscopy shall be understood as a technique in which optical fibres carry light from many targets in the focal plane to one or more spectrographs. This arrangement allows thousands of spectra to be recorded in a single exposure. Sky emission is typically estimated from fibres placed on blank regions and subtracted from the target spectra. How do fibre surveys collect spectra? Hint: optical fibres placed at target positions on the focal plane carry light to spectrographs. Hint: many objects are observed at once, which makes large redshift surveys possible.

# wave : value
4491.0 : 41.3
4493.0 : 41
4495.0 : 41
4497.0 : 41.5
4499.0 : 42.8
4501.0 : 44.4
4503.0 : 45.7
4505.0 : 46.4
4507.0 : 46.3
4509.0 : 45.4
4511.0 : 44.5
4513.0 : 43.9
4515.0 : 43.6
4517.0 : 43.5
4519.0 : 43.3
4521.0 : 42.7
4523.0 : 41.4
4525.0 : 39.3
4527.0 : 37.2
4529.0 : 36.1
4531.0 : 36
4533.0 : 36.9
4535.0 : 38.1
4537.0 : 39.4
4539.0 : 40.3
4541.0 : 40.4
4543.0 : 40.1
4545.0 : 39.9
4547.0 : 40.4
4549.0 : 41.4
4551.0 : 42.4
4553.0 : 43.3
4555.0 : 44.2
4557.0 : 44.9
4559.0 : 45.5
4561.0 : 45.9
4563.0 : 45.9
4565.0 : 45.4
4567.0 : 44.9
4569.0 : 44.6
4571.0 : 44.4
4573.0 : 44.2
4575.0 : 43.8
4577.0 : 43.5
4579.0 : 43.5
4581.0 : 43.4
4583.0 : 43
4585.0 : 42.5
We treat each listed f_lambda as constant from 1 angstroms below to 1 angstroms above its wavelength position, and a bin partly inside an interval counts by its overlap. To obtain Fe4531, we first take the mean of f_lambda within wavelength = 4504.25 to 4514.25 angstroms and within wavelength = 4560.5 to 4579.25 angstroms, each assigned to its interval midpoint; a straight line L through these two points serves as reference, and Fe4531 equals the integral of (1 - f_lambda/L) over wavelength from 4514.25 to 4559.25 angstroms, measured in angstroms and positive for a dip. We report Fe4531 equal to 4.2 angstroms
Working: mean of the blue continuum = 45.2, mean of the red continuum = 44.6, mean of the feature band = 40.8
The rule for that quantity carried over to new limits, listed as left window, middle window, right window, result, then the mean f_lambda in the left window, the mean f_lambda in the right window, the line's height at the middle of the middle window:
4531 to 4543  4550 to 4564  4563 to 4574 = -0.6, 38.9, 44.8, 42.6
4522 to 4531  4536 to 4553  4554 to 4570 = 0.4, 38.2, 45.2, 41.7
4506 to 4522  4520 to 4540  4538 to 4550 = 1.6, 44.1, 40.4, 42.2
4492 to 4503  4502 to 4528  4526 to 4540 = -2.1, 42.5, 37.7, 40.1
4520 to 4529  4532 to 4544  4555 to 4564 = 0.8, 39.7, 45.4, 41.9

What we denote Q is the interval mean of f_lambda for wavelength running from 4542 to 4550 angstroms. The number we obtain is 40.5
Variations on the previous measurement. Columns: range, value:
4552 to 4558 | 44.1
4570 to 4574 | 44.3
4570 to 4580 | 43.9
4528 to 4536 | 36.8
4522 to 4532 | 38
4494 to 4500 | 41.8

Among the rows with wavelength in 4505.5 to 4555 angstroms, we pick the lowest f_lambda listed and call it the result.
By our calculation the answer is 36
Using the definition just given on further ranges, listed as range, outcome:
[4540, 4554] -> 39.9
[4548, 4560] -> 41.4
